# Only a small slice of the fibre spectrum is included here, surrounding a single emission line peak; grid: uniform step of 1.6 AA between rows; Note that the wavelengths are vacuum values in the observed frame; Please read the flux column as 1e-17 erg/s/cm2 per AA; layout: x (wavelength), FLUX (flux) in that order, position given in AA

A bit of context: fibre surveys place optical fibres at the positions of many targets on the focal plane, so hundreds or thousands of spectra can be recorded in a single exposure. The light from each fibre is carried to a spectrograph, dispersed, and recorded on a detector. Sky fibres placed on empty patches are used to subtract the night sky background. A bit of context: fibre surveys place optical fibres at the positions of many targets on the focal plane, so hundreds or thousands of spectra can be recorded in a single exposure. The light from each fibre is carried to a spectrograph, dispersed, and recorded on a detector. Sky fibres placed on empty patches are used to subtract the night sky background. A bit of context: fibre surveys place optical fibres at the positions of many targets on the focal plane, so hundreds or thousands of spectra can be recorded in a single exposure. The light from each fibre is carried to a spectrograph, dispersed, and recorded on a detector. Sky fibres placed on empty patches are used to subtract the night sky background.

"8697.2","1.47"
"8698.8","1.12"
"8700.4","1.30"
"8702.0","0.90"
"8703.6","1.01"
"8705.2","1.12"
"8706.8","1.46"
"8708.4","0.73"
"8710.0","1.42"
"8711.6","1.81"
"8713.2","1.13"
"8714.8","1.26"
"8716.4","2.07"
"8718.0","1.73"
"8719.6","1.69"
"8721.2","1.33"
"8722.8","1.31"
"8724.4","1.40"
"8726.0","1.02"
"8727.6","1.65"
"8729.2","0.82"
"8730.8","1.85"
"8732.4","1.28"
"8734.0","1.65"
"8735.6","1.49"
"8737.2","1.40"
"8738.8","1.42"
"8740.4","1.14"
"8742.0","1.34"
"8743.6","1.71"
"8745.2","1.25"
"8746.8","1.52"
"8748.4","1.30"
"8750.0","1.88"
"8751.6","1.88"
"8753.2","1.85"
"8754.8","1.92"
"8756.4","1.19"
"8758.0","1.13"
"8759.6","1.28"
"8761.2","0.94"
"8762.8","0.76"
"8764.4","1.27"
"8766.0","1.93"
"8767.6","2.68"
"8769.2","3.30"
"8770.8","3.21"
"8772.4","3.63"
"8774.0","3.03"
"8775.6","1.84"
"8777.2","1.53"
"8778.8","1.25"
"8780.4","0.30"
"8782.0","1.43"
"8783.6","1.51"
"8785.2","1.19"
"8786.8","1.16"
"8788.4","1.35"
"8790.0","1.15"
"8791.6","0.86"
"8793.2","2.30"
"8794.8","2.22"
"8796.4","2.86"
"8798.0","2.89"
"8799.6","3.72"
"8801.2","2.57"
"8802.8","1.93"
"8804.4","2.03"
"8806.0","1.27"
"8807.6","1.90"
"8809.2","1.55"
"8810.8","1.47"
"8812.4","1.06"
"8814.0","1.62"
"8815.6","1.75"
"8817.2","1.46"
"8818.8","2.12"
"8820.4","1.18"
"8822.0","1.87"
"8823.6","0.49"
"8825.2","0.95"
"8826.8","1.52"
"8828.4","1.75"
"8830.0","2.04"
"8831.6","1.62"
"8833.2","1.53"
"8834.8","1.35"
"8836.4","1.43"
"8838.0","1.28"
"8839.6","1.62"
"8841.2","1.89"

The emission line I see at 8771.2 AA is Halpha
